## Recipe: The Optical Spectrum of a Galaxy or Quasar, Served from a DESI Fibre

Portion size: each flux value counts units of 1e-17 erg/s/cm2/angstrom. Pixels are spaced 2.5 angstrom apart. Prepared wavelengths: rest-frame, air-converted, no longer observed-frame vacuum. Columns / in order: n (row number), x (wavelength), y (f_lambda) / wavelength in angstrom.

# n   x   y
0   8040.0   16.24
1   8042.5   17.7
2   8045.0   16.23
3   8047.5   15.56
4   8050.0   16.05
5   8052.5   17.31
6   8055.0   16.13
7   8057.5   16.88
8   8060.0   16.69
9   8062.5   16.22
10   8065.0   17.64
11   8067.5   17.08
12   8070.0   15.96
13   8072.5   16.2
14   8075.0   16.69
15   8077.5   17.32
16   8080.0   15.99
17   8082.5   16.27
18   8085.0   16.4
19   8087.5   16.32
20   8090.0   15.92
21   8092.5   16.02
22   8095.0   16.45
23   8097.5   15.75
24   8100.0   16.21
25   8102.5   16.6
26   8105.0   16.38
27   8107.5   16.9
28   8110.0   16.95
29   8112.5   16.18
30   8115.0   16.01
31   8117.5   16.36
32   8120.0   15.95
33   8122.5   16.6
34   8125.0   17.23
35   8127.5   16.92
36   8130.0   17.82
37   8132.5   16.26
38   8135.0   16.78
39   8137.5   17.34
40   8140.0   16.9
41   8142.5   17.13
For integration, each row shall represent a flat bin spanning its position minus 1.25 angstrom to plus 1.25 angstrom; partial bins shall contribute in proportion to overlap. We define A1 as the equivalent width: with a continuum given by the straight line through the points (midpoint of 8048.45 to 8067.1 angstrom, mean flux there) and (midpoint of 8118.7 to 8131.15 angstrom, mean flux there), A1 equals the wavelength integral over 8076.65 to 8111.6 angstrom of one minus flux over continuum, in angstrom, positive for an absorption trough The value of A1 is 0.9 angstrom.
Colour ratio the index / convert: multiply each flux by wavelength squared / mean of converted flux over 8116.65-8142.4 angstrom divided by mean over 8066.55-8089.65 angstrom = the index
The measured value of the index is 1.0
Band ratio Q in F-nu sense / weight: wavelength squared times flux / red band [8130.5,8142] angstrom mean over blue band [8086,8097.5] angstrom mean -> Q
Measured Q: 1.06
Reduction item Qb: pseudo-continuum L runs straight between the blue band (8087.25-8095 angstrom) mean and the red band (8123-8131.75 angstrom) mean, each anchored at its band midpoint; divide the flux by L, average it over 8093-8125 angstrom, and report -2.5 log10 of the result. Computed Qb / 0.017 mag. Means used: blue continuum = 16.1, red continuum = 17.2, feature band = 16.4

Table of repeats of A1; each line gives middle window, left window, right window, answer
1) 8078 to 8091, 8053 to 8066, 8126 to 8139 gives 0.4 angstrom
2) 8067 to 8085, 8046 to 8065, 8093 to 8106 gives -0.1 angstrom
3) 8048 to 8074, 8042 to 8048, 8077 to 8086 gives -0.2 angstrom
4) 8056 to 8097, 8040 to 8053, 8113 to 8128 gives 0.0 angstrom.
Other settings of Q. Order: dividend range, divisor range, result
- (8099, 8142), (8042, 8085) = 1.02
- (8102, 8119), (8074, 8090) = 1.01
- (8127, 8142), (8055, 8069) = 1.03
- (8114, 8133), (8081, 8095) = 1.04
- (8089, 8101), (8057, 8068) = 0.96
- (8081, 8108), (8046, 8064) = 1.00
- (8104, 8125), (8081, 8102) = 1.02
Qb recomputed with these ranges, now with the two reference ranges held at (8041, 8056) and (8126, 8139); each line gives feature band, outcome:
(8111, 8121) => 0.051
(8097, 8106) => 0.037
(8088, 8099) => 0.048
